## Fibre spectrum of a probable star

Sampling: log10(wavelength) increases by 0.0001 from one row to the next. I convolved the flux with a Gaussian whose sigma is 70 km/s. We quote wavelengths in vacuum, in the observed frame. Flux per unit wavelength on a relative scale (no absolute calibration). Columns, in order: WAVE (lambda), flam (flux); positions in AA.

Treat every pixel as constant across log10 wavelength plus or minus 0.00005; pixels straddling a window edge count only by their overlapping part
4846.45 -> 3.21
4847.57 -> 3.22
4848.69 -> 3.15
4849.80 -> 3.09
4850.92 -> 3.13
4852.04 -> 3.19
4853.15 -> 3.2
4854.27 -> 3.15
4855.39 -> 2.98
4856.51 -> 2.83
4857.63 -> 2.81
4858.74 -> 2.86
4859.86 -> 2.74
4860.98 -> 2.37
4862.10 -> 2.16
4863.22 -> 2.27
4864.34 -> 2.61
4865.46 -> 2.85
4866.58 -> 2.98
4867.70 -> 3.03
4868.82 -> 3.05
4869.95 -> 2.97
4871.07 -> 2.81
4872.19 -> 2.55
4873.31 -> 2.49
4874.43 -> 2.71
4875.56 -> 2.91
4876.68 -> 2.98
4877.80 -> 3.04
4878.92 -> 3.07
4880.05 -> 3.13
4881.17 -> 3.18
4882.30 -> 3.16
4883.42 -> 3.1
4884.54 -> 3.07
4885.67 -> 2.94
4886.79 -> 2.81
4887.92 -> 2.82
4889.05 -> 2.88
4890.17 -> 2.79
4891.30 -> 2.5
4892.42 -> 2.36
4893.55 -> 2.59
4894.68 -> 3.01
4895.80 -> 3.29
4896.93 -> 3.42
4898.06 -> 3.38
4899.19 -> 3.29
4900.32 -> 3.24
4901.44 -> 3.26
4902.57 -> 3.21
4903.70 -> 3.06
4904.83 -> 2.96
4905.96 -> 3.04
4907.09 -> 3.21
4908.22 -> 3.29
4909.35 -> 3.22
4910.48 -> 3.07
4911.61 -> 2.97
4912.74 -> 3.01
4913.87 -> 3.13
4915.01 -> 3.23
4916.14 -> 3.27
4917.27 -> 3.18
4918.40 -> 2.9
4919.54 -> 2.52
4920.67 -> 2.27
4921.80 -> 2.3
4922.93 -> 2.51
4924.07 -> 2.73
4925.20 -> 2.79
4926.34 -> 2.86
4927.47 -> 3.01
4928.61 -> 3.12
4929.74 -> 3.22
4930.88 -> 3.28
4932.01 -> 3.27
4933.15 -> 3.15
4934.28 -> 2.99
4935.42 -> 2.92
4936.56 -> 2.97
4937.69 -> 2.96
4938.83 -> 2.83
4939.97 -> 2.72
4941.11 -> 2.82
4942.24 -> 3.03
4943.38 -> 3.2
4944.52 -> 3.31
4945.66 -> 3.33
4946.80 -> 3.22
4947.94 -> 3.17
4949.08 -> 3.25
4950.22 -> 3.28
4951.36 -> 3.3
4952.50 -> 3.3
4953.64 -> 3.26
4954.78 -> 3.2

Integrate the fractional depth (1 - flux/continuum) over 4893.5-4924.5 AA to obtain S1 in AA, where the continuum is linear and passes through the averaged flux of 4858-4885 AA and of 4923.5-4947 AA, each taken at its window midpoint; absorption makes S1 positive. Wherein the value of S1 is -0.8 AA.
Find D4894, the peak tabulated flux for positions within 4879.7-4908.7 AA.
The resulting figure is 3.42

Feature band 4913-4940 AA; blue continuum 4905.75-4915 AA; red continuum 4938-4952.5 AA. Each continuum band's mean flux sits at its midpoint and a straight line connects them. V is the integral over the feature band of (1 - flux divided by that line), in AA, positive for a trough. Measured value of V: 1.7 AA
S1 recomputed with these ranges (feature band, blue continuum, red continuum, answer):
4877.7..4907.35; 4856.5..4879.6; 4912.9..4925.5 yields -2.6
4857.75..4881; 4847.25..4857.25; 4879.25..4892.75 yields 1.6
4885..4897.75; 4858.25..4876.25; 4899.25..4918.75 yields 0.4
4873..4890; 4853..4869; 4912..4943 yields -0.8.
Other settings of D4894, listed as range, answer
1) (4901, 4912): 3.29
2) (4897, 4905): 3.38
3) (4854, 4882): 3.18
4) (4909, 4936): 3.28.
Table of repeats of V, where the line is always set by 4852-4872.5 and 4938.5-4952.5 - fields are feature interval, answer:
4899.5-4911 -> -0.7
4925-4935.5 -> 0.0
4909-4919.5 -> -0.2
